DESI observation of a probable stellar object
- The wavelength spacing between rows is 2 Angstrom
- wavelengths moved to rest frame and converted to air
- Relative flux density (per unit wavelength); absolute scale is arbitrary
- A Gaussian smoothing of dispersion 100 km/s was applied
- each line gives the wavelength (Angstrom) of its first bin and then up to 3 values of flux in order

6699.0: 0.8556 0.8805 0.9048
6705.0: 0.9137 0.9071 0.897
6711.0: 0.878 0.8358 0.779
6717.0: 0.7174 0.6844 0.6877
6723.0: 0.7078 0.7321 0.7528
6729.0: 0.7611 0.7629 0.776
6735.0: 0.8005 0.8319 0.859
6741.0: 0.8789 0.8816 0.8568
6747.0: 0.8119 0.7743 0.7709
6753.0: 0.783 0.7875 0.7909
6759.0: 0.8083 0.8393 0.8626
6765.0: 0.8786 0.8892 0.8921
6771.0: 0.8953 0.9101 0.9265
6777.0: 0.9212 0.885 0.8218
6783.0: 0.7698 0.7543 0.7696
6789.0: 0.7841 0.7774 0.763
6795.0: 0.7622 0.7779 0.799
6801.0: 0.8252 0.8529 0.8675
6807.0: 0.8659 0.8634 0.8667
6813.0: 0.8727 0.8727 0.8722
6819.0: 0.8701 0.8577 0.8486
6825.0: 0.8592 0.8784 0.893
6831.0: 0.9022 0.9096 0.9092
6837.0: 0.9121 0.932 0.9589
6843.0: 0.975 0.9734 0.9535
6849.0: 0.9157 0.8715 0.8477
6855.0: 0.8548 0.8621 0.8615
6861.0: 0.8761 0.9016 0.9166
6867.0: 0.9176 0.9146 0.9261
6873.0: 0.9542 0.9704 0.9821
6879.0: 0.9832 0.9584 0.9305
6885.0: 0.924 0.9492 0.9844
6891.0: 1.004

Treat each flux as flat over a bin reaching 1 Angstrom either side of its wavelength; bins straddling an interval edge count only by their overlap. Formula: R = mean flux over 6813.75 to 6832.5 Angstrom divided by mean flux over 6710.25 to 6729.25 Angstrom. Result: 1.16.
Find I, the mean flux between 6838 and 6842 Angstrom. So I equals 0.945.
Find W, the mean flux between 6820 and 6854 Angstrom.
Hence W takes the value 0.906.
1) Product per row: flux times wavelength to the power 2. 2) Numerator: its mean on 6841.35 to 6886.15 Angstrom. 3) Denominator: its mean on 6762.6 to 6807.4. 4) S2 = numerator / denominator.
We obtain 1.13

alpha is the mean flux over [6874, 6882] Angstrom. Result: 0.974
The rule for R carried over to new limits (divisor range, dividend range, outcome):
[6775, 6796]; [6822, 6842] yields 1.12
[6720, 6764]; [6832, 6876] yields 1.15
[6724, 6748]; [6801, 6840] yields 1.09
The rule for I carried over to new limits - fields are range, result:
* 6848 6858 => 0.87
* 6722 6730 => 0.738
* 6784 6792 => 0.771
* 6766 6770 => 0.891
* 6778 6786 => 0.808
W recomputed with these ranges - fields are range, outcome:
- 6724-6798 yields 0.819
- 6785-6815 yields 0.817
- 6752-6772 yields 0.843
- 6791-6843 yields 0.864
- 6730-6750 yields 0.823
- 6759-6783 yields 0.876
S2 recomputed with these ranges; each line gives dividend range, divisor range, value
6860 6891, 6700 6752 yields 1.22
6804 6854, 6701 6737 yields 1.16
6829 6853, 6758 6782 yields 1.07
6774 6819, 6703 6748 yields 1.05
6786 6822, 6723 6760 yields 1.06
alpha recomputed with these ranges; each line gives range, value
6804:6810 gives 0.866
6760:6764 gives 0.851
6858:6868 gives 0.895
